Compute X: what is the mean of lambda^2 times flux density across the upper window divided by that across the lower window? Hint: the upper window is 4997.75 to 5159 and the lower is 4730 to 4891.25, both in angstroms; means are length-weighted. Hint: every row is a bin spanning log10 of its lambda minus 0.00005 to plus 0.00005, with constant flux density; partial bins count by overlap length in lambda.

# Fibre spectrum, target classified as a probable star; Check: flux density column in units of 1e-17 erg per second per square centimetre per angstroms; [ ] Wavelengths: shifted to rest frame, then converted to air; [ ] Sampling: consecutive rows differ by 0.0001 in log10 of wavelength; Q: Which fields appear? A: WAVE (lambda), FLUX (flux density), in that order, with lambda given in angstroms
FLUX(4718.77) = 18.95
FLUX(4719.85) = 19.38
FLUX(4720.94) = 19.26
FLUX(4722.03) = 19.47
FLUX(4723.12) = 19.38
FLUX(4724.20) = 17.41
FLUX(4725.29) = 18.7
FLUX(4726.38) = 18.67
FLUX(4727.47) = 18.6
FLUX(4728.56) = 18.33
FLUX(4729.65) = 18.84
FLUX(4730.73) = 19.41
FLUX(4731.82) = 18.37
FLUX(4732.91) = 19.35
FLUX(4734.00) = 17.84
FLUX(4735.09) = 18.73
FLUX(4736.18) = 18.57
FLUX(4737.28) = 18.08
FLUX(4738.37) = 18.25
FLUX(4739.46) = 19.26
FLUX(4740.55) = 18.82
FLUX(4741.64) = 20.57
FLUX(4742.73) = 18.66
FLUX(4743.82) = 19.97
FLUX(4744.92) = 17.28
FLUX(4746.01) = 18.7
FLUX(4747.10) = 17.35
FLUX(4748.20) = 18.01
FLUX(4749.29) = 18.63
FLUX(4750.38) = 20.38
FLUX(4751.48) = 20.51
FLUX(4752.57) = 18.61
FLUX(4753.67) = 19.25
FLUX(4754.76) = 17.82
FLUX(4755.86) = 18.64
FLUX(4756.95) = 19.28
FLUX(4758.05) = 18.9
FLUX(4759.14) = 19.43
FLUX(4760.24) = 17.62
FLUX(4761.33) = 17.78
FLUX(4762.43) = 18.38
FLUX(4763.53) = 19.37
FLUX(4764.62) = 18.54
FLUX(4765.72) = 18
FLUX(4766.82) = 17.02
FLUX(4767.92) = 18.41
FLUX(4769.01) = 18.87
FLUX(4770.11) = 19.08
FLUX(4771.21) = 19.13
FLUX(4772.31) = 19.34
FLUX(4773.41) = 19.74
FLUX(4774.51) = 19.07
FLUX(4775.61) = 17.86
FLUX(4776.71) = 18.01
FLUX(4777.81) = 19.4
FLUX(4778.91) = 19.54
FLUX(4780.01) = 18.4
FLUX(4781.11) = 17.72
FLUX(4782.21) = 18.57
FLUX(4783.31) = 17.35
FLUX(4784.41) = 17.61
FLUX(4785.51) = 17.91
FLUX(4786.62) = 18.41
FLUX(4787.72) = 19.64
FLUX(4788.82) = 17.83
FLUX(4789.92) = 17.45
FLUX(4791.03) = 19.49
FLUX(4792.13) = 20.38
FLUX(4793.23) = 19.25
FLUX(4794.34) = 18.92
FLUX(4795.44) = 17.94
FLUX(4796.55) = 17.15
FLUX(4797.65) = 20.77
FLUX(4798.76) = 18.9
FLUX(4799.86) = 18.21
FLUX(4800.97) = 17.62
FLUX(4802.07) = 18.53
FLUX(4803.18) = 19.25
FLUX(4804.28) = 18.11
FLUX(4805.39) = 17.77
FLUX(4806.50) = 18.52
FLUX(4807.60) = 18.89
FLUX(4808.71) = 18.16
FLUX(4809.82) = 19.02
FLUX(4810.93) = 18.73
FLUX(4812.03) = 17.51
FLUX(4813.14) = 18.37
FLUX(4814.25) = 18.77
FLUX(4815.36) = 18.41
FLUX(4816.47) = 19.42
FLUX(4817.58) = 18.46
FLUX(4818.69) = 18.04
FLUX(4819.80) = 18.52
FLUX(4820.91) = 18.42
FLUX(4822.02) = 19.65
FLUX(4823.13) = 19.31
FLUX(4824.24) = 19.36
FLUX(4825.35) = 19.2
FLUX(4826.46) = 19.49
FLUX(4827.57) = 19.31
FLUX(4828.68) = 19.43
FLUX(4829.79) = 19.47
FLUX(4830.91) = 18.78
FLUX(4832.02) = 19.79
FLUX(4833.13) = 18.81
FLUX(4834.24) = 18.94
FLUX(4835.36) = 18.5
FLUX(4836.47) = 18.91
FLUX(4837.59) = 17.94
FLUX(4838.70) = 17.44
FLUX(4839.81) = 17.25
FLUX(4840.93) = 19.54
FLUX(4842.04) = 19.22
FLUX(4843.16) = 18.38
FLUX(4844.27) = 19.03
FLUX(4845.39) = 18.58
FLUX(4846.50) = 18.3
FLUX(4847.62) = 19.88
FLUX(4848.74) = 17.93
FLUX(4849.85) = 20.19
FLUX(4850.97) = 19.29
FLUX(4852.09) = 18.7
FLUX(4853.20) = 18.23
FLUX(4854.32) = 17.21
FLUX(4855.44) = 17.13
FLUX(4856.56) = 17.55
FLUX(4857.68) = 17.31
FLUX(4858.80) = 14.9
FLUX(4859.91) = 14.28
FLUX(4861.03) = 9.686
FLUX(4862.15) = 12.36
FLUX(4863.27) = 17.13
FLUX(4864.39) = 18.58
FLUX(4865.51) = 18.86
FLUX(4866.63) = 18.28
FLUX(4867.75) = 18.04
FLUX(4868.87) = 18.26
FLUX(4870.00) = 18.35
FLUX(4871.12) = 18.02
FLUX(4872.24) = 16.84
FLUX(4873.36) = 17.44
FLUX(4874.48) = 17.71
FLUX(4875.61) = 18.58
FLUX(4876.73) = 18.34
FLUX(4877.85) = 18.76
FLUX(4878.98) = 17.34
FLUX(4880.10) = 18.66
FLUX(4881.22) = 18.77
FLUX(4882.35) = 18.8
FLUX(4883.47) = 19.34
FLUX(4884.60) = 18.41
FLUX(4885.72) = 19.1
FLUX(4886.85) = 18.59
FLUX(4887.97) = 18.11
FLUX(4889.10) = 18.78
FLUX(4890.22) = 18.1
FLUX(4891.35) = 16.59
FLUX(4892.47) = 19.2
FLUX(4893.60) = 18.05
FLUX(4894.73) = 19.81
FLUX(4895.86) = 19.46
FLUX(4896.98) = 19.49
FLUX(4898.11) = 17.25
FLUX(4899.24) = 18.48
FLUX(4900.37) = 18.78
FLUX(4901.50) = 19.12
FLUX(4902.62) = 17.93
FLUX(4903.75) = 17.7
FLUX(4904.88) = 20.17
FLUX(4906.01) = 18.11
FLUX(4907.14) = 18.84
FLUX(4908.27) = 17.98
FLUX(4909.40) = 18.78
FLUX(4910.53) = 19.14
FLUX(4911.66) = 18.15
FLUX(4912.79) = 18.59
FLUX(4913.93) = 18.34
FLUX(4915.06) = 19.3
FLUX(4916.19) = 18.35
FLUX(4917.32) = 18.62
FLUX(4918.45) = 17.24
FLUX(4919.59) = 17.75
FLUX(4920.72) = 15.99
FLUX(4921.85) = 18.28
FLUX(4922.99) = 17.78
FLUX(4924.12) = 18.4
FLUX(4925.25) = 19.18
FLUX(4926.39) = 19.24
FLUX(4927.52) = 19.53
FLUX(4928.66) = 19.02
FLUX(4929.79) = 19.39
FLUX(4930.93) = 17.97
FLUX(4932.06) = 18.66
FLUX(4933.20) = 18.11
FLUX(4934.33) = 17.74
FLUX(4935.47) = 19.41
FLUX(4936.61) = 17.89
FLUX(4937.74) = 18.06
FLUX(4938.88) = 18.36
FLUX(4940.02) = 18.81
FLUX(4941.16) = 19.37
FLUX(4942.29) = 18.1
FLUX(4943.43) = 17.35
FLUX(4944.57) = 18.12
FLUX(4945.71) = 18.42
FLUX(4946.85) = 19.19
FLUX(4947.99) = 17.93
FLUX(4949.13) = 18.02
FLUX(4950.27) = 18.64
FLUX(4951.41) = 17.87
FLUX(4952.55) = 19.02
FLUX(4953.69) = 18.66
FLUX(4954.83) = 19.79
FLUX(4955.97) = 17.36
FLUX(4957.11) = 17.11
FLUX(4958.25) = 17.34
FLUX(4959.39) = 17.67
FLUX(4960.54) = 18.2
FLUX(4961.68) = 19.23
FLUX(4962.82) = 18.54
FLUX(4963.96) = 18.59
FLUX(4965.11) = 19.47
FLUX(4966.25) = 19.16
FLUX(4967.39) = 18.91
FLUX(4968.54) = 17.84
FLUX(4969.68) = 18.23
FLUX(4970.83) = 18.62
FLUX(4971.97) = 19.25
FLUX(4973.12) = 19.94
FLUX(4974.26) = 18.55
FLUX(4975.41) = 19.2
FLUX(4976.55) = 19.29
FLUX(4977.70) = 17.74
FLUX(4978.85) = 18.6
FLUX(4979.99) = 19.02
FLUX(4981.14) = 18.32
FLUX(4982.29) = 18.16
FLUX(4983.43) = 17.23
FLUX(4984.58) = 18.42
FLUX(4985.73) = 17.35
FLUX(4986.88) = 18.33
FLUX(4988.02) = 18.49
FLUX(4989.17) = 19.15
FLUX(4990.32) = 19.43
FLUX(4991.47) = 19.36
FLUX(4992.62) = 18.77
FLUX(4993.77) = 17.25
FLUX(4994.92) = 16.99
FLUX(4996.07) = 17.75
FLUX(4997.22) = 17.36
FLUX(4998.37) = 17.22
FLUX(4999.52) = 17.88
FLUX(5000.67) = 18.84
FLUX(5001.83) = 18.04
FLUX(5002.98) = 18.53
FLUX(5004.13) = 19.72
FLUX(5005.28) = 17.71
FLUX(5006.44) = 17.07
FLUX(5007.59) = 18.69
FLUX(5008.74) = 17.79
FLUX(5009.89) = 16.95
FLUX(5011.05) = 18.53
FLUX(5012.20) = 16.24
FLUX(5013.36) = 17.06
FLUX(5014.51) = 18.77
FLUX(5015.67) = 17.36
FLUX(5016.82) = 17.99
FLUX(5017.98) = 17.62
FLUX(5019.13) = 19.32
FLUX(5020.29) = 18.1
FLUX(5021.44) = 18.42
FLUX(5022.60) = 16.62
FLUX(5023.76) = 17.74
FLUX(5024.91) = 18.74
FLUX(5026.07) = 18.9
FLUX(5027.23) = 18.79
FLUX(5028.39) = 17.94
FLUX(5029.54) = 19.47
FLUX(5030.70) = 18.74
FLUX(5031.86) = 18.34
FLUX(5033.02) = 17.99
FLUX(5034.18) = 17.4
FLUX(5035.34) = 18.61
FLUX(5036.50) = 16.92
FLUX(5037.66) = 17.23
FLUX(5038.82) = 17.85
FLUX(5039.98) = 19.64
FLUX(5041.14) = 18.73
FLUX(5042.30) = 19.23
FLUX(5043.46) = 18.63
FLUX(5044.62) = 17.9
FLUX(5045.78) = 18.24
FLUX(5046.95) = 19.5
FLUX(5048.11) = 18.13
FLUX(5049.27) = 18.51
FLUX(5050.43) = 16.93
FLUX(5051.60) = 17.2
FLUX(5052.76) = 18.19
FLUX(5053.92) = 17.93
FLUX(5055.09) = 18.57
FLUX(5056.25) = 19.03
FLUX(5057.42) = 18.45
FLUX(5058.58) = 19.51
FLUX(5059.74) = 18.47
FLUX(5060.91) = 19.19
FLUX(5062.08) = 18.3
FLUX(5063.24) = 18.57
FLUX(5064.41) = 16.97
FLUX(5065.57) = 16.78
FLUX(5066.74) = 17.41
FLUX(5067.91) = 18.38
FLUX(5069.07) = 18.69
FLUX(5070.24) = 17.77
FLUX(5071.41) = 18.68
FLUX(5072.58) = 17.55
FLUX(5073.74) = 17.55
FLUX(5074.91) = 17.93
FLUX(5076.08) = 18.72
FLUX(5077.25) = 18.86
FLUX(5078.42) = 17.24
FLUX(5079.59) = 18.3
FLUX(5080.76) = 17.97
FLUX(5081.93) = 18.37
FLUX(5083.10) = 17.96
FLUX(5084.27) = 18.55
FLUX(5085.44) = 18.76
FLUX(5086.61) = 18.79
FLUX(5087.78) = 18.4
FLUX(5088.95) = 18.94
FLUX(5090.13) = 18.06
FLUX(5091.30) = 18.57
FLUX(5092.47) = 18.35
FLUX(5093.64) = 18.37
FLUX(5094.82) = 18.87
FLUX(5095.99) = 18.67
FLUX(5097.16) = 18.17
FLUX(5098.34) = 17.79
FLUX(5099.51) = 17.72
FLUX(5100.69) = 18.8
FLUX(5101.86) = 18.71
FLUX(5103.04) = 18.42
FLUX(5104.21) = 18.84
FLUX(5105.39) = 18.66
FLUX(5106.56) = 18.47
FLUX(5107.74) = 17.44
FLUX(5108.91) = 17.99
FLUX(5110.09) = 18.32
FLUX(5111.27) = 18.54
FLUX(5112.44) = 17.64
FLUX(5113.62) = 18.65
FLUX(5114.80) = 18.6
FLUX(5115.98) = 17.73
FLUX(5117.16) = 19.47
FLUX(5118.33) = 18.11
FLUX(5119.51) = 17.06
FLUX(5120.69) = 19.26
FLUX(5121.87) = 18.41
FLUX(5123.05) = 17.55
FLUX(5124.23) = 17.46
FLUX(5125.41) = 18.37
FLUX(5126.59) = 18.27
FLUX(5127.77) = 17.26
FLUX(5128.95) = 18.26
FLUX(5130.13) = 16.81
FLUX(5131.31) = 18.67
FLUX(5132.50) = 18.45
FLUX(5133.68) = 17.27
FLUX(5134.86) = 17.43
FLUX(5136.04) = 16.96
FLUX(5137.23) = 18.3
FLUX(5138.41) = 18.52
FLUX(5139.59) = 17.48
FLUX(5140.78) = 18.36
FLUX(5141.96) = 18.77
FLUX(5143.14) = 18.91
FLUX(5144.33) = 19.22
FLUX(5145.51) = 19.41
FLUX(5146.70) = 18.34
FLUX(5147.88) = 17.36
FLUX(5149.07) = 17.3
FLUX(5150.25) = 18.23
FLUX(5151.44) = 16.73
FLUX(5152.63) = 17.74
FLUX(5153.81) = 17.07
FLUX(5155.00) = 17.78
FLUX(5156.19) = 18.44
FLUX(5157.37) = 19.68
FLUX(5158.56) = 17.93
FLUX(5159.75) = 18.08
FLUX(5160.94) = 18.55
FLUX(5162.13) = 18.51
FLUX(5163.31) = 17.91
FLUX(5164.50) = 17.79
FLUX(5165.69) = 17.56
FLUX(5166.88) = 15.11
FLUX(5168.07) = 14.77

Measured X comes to 1.10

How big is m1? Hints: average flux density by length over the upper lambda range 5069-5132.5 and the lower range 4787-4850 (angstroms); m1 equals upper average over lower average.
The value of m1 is 1.0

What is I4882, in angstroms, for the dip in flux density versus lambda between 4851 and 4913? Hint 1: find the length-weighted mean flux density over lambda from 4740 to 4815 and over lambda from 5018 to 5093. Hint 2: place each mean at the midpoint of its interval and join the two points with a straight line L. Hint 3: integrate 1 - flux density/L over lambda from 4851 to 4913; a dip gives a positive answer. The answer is 1.9 angstroms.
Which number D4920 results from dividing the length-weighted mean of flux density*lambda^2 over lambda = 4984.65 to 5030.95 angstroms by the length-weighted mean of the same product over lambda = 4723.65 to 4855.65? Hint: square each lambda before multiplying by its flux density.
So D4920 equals 1.06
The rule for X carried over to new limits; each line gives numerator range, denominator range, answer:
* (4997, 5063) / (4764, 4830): 1.07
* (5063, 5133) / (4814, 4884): 1.11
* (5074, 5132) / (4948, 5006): 1.04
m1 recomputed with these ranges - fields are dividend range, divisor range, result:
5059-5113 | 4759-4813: 0.98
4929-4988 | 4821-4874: 1.02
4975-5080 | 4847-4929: 1.01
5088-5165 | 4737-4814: 0.98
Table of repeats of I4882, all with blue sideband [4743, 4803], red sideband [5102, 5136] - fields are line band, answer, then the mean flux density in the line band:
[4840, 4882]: 1.8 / 17.7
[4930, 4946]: 0.0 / 18.3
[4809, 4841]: -0.4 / 18.8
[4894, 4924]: 0.0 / 18.4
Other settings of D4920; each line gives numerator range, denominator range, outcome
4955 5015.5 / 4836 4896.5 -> 1.07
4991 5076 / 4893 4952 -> 1.03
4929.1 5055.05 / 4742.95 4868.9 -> 1.07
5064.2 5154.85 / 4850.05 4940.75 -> 1.09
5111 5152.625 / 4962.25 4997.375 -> 1.04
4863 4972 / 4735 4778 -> 1.05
